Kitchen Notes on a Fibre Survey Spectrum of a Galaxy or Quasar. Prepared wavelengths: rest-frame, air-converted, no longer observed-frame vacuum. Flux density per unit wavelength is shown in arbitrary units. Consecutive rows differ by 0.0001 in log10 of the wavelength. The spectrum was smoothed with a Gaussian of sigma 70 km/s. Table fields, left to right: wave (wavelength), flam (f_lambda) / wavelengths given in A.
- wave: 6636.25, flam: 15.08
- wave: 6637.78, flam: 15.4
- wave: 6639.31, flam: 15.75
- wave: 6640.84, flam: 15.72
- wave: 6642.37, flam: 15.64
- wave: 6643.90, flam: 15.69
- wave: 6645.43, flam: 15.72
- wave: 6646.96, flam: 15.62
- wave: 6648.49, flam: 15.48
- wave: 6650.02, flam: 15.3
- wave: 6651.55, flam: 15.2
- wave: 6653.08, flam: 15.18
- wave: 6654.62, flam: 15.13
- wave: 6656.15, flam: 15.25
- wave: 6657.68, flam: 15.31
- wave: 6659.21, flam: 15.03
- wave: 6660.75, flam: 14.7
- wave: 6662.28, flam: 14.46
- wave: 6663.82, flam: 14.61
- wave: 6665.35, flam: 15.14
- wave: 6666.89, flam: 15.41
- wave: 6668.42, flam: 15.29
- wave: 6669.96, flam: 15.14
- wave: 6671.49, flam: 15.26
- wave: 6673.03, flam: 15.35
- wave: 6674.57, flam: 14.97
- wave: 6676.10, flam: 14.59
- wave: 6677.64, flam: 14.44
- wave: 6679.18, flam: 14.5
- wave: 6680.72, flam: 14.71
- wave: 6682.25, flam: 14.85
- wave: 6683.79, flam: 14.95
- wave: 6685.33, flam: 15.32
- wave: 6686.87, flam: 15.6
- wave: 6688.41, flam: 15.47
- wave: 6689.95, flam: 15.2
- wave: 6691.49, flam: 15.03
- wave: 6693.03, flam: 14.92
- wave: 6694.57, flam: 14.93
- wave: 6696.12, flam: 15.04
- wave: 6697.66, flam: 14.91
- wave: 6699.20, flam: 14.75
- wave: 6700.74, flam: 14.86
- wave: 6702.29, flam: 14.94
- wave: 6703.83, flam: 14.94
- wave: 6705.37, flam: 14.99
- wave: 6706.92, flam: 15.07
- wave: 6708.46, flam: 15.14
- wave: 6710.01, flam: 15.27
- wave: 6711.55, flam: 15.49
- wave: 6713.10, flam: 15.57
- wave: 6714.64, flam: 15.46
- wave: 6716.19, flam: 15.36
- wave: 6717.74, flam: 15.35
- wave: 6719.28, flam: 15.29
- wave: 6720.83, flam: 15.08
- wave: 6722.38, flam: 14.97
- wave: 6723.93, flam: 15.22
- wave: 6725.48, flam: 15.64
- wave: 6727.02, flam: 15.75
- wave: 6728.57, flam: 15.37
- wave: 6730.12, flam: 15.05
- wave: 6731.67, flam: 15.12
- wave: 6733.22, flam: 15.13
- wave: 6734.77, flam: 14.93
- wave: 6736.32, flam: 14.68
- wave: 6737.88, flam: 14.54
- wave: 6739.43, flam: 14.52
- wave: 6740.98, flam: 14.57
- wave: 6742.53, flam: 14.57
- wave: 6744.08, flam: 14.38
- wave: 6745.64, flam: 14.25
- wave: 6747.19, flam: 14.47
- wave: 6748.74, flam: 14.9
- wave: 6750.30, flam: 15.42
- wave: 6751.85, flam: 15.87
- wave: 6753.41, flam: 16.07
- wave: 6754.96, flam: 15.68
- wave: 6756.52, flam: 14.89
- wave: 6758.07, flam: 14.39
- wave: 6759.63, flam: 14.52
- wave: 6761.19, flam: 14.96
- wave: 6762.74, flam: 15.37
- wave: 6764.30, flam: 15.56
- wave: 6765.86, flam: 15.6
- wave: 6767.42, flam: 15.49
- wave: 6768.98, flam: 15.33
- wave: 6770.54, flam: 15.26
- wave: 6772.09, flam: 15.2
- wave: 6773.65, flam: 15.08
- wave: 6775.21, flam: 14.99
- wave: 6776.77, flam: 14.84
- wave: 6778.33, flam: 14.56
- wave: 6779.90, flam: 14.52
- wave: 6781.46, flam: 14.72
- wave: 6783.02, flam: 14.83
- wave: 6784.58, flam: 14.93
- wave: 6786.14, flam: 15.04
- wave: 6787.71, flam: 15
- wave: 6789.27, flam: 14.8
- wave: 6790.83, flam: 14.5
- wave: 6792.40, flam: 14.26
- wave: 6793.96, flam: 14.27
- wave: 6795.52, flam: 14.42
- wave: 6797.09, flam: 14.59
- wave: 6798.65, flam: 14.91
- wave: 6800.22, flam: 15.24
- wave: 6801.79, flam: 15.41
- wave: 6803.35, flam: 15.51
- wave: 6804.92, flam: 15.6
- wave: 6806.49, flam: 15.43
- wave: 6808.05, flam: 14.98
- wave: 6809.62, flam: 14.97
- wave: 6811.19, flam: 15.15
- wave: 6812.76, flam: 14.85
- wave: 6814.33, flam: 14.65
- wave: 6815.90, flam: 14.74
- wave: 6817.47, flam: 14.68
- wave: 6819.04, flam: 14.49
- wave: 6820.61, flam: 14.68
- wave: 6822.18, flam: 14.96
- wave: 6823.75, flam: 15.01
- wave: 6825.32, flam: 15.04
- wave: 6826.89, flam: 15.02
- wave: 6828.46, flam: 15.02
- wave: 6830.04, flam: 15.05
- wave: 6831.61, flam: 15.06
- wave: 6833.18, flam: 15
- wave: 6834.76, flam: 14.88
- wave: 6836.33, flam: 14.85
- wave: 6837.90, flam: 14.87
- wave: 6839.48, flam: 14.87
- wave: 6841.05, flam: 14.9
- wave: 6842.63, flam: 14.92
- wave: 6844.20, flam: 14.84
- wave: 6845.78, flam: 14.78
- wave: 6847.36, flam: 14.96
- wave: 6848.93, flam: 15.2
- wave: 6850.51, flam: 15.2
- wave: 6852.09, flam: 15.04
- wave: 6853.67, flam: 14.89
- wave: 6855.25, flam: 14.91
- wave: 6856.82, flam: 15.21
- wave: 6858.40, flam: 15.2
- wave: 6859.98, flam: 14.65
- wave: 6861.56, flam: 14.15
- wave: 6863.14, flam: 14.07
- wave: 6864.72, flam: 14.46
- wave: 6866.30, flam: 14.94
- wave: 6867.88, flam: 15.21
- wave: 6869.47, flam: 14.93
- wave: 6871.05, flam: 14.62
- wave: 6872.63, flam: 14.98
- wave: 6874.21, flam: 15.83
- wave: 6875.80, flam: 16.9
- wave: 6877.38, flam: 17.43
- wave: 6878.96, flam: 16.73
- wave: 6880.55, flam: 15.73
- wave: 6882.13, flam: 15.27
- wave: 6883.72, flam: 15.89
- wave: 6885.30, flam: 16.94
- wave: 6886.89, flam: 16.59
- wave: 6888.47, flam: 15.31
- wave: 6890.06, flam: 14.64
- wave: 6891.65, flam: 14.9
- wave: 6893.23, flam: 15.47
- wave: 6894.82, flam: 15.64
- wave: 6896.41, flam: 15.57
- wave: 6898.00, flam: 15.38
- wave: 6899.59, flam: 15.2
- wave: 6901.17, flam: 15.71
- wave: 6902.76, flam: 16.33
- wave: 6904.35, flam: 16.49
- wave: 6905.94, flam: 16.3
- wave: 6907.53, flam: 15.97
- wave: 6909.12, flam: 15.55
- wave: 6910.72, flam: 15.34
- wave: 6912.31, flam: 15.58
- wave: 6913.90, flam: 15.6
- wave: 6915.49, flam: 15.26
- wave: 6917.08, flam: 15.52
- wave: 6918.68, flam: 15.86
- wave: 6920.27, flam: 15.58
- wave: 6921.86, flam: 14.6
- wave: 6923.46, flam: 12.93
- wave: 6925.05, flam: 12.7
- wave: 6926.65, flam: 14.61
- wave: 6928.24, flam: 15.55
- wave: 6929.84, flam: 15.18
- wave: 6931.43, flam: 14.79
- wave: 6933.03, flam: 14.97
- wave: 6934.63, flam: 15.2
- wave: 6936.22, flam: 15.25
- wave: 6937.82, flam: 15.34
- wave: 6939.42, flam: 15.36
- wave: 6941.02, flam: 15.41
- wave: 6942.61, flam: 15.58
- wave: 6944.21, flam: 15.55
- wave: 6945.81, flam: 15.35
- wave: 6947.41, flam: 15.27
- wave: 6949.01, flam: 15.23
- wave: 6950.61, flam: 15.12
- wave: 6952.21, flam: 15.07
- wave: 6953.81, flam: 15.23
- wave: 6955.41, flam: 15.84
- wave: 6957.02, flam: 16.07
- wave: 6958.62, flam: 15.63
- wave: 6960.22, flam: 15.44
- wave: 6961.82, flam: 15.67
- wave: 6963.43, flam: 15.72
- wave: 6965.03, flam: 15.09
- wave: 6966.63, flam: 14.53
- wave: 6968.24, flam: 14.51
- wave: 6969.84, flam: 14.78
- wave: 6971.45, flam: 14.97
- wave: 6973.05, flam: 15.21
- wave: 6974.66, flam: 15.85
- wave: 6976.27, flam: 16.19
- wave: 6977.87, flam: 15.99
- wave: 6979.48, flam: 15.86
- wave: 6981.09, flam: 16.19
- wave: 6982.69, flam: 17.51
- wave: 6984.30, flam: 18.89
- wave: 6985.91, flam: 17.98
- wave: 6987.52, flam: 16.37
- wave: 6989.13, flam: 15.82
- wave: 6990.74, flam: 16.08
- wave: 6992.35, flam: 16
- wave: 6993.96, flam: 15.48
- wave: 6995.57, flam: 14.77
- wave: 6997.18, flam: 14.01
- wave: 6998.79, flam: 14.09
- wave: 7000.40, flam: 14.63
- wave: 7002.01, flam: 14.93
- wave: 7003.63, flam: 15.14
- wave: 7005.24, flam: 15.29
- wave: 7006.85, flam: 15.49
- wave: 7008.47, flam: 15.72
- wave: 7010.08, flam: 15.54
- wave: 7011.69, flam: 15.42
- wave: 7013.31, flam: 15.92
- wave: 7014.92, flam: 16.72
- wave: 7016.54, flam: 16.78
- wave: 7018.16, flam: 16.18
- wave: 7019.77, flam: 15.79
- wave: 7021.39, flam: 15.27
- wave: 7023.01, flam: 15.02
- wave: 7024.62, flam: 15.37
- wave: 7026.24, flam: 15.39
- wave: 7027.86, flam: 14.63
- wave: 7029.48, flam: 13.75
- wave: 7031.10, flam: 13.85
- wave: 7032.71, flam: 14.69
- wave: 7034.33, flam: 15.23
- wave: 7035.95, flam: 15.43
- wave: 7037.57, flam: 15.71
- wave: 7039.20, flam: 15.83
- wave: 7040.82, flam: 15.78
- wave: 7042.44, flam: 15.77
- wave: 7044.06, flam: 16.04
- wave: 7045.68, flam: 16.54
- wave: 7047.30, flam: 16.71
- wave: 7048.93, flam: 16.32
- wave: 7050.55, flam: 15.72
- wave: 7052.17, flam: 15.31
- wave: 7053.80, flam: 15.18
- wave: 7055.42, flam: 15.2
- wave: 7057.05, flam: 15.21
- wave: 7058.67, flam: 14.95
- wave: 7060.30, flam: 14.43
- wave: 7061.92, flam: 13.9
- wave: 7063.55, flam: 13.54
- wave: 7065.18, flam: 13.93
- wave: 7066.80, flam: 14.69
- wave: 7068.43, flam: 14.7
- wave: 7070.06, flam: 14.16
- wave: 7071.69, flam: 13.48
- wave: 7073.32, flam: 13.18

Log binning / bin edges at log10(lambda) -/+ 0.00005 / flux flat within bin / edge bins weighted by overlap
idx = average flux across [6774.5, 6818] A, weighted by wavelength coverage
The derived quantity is 14.9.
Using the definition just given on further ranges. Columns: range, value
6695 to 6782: 15.1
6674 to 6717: 15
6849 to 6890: 15.4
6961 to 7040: 15.5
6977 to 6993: 16.7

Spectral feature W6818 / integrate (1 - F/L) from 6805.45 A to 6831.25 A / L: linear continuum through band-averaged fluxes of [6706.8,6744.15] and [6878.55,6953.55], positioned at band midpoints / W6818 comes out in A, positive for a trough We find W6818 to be 0.5 A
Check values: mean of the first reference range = 15.1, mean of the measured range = 14.9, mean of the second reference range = 15.4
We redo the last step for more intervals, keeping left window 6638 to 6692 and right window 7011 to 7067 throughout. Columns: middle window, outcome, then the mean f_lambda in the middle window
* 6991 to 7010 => 0.26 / 15.1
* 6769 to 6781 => 0.22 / 14.9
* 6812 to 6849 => 0.87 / 14.9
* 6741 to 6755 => 0.18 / 15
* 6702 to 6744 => 0.27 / 15.1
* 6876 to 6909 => -1.34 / 15.9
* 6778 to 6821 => 1.06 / 14.8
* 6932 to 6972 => 0.01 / 15.3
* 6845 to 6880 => 0.13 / 15.2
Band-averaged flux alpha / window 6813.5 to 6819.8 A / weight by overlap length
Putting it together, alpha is 14.6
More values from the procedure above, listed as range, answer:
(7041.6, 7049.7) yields 16.3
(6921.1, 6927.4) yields 13.7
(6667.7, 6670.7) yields 15.2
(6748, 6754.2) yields 15.6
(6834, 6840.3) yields 14.9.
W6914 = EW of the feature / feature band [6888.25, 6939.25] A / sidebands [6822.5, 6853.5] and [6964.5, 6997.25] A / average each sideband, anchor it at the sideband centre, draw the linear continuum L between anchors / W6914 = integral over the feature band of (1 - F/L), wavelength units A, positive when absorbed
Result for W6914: 0.6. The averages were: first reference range 15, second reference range 15.9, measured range 15.3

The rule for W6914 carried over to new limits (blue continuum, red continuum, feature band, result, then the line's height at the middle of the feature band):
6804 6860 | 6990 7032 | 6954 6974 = -0.1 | 15.2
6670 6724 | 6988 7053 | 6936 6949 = 0.0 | 15.4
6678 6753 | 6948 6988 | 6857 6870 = 0.6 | 15.5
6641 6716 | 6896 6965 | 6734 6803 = 1.3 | 15.2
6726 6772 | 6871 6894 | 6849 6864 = 0.8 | 15.7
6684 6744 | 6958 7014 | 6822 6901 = 0.8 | 15.4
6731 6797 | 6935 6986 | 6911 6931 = 0.7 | 15.5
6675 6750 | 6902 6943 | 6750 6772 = -0.4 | 15.1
